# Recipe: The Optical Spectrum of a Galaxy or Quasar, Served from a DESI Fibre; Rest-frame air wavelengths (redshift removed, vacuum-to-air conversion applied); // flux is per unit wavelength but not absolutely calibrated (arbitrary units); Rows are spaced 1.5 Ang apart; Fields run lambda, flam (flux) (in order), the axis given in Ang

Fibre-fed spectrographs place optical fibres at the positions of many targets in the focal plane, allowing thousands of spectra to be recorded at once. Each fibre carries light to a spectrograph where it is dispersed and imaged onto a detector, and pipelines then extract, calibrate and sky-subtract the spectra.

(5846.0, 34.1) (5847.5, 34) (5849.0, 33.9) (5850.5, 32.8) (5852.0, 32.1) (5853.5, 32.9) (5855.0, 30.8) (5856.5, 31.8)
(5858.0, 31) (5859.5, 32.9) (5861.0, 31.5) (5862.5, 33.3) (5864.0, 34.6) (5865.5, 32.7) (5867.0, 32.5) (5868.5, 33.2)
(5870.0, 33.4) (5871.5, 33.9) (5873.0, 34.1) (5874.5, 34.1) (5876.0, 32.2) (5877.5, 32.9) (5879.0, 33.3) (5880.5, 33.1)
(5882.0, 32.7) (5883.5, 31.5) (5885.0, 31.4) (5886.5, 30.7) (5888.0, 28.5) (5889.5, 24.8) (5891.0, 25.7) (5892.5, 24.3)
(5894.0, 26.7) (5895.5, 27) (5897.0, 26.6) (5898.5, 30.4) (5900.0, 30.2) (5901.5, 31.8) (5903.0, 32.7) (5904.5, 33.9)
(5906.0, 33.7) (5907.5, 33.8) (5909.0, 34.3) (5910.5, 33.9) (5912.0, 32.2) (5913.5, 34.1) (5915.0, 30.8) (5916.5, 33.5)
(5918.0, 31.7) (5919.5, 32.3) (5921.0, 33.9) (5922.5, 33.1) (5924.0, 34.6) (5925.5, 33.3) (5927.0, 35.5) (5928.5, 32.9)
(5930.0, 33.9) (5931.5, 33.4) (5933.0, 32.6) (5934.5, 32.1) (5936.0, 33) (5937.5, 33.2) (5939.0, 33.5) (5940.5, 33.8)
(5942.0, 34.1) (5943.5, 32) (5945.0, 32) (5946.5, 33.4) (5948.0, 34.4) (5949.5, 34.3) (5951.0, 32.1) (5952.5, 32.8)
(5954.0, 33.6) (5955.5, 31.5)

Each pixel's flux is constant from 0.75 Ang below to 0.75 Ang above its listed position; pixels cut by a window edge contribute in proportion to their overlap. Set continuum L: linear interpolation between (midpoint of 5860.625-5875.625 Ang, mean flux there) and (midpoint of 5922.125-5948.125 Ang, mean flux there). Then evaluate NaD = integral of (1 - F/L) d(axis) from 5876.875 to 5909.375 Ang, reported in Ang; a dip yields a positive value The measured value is 2.9 Ang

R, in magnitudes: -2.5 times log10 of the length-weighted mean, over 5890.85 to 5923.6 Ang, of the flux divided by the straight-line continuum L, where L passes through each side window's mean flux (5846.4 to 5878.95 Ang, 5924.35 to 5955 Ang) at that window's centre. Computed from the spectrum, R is 0.060 mag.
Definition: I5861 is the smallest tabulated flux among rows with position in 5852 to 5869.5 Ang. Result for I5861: 30.8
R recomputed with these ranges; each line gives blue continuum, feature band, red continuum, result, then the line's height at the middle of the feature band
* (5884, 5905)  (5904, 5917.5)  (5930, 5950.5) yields -0.10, 30.4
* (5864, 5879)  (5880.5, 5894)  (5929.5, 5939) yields 0.15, 33.2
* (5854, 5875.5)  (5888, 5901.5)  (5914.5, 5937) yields 0.20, 33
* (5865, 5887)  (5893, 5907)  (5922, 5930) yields 0.10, 33.3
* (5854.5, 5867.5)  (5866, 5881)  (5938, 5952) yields -0.03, 32.5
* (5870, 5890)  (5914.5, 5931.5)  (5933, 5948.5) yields -0.02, 32.8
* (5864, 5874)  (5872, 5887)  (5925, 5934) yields 0.03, 33.4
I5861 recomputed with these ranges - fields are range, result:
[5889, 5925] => 24.3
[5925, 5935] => 32.1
